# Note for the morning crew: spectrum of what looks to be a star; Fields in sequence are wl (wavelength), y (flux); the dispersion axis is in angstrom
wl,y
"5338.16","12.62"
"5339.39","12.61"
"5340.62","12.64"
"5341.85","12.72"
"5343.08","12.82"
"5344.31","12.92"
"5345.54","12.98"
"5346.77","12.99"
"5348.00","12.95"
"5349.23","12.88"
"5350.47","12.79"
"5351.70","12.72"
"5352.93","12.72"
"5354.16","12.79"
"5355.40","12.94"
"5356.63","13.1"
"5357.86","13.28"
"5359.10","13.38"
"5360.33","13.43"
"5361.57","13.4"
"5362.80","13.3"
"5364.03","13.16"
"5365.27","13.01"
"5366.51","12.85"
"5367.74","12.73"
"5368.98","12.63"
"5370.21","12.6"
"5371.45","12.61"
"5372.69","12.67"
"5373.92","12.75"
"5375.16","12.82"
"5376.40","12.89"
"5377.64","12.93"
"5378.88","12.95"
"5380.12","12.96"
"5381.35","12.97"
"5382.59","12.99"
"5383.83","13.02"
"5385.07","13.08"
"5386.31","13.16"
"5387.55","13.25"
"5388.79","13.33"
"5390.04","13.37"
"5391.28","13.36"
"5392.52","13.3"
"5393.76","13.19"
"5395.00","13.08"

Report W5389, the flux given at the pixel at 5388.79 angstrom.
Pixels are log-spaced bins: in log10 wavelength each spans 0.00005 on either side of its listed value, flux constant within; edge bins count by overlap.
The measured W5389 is 13.33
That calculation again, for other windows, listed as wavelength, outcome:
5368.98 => 12.63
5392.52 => 13.3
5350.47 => 12.79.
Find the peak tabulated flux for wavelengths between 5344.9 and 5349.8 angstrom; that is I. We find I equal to 12.99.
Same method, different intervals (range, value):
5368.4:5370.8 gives 12.63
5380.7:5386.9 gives 13.16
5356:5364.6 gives 13.43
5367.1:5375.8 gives 12.82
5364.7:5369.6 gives 13.01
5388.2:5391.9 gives 13.37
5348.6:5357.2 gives 13.1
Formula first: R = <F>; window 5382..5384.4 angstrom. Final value 13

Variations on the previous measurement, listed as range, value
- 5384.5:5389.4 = 13.2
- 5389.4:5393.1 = 13.3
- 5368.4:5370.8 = 12.6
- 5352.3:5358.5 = 13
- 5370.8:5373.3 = 12.6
